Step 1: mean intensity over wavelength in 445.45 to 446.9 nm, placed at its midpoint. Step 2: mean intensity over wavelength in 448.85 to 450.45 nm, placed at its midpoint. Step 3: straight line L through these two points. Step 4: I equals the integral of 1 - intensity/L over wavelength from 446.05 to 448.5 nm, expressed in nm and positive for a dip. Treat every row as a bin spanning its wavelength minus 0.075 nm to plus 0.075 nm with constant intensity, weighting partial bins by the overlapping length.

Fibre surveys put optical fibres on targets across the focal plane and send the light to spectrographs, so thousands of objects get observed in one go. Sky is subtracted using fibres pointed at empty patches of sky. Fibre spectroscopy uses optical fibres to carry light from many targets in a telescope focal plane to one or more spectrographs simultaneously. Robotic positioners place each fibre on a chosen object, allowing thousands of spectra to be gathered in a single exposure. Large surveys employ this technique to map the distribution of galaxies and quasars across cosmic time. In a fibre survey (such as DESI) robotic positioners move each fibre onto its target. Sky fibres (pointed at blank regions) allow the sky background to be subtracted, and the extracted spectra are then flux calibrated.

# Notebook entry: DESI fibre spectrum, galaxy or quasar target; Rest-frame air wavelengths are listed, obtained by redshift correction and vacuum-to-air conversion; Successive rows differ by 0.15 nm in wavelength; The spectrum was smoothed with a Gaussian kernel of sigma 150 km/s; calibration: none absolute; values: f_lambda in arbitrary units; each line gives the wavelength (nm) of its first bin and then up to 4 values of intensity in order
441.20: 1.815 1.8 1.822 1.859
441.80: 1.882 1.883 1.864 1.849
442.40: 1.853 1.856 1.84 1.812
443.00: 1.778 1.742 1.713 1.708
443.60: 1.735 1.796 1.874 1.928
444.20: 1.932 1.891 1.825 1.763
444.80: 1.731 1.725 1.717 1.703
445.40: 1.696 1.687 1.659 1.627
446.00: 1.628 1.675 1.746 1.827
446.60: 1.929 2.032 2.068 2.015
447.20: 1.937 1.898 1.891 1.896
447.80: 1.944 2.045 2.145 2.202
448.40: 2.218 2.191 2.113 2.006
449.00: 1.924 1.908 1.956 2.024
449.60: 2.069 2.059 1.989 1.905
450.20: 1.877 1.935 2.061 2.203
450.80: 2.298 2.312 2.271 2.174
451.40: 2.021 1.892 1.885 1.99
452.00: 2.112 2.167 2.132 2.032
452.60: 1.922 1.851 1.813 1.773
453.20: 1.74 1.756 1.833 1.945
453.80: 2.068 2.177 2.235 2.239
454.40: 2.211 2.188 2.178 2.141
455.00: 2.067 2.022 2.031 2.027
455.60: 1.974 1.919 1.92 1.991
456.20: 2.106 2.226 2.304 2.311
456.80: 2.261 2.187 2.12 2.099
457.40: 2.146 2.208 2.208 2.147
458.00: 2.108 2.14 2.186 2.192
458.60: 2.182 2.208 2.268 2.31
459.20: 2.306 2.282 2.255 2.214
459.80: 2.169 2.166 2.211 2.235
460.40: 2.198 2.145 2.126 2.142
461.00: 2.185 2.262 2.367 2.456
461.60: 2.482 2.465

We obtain -0.17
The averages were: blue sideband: 1.77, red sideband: 1.97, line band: 1.97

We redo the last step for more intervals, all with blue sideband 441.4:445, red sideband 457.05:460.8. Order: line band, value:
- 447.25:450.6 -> -0.10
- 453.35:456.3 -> 0.05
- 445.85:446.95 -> 0.04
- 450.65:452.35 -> -0.09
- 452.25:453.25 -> 0.08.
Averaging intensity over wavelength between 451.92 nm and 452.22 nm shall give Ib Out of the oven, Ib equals 2.14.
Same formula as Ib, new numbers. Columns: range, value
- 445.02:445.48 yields 1.71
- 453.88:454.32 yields 2.22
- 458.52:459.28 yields 2.25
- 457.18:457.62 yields 2.15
